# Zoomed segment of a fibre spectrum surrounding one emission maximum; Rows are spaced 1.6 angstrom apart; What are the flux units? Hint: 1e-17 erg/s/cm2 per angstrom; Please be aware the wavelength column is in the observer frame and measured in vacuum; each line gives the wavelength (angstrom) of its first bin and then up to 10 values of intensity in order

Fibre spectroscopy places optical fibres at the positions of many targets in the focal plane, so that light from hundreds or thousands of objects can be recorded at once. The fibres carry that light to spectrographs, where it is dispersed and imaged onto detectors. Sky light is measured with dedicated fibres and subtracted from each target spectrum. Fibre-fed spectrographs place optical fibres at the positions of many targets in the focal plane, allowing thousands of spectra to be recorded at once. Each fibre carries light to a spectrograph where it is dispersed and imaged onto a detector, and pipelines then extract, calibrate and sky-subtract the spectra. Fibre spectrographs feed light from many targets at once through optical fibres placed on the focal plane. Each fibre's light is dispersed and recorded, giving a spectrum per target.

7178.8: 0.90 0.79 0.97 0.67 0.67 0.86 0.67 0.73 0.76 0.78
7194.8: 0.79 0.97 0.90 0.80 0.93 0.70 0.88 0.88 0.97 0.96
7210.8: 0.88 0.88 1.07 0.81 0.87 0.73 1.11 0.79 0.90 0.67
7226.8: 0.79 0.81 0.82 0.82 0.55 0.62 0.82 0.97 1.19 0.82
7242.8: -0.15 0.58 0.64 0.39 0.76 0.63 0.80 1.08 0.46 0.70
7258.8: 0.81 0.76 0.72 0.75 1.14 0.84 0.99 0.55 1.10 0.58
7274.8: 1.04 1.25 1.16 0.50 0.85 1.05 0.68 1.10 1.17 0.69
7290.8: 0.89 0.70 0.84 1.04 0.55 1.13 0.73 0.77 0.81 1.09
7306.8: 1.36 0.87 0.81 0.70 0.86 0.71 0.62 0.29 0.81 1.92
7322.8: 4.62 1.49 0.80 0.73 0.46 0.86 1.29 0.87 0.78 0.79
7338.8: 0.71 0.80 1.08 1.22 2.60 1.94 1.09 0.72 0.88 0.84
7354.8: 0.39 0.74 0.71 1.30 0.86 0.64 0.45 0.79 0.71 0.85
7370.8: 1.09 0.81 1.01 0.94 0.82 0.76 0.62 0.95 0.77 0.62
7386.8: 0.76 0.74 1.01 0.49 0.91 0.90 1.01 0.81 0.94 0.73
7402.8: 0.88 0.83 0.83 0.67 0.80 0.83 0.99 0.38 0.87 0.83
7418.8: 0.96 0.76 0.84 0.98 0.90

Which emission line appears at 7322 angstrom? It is H-alpha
